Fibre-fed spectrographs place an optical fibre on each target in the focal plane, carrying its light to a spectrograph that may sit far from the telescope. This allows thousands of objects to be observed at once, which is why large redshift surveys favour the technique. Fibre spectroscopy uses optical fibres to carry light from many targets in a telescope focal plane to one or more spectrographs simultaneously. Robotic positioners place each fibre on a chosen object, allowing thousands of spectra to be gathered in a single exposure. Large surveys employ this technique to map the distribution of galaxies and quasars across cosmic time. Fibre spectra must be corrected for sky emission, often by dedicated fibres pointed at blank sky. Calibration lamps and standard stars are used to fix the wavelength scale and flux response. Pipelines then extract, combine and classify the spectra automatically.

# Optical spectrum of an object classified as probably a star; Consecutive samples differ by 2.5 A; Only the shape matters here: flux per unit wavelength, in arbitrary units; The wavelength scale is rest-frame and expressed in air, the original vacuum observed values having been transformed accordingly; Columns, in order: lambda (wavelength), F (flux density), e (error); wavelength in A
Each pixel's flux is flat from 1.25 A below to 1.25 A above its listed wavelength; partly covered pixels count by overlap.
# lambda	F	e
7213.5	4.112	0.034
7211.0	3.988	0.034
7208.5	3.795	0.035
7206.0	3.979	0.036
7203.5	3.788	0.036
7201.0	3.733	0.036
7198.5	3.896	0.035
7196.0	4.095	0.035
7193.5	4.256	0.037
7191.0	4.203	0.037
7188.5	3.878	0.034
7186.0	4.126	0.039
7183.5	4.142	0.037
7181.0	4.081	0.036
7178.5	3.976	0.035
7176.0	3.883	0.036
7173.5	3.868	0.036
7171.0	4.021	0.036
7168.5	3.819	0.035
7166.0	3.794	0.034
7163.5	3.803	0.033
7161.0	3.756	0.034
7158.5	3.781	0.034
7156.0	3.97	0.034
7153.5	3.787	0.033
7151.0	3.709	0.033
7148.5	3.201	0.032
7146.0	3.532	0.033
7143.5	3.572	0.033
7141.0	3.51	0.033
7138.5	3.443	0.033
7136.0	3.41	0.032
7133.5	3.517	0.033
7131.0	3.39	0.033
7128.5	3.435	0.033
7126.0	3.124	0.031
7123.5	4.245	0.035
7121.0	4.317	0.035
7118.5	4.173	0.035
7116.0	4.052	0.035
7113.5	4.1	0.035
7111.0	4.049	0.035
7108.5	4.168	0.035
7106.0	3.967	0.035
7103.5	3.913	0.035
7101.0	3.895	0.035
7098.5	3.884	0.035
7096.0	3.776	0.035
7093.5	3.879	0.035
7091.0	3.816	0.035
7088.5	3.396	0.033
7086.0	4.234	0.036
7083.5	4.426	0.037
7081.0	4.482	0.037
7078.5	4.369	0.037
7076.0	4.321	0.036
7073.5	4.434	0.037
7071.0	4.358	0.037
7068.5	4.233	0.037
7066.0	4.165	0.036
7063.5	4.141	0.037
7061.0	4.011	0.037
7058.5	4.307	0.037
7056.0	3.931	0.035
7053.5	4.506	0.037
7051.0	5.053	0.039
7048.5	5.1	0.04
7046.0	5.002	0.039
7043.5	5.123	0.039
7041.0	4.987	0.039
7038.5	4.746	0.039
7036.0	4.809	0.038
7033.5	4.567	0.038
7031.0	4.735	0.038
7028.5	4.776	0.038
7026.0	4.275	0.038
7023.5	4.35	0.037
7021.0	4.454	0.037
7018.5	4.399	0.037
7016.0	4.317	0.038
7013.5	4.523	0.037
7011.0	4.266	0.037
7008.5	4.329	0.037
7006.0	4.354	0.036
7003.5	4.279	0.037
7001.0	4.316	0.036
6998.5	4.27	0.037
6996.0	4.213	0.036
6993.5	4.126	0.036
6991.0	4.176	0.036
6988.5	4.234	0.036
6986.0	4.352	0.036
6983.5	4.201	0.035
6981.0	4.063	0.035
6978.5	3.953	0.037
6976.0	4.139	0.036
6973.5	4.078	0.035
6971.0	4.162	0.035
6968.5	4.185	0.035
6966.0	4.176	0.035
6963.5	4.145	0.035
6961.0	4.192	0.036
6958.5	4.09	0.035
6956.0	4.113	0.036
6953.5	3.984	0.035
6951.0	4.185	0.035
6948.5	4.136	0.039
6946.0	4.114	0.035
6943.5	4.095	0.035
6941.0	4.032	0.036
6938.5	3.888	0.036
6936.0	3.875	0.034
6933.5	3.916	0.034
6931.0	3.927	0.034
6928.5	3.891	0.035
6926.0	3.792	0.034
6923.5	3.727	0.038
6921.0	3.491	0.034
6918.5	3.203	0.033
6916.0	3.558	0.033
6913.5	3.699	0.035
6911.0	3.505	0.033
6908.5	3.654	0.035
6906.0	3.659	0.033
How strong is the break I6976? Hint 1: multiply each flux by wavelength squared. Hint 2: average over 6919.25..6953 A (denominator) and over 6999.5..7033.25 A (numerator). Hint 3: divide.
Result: 1.2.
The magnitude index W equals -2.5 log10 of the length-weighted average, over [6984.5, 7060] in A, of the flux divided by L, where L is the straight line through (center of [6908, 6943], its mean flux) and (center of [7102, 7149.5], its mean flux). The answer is -0.20 mag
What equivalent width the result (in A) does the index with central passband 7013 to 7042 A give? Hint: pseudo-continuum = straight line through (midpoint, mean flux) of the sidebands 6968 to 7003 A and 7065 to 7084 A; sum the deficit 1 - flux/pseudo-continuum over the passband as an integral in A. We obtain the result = -2.16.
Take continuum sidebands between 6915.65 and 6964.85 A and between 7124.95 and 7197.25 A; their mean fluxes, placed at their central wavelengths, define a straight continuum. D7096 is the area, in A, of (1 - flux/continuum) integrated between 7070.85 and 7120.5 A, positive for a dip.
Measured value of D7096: -3.5 A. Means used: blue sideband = 3.92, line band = 4.08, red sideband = 3.76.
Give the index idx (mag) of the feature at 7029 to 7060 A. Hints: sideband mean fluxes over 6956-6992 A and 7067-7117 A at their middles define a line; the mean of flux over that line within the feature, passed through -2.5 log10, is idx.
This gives -0.15 mag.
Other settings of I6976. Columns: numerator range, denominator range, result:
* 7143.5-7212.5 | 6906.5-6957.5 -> 1.08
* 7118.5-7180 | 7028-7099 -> 0.87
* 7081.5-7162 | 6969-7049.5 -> 0.89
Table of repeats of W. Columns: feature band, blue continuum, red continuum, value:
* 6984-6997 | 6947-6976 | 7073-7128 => -0.03 mag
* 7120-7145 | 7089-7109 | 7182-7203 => 0.10 mag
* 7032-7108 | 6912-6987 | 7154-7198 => -0.09 mag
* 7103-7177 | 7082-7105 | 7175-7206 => 0.05 mag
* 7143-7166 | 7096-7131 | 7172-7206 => 0.08 mag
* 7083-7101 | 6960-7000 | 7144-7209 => 0.03 mag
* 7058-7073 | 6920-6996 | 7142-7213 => -0.06 mag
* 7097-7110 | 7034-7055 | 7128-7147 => 0.01 mag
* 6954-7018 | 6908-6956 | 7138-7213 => -0.10 mag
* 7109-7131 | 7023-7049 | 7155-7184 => 0.08 mag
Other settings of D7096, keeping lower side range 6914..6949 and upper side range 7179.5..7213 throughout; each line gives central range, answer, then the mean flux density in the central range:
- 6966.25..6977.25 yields -0.8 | 4.14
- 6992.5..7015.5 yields -2.5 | 4.3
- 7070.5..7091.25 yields -1.6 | 4.22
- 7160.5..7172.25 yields 0.4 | 3.84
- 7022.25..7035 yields -2.2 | 4.55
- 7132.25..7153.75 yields 2.5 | 3.51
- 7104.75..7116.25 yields -0.4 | 4.07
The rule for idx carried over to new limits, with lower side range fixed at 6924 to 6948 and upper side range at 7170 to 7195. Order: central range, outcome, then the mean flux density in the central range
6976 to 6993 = -0.05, 4.16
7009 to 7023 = -0.11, 4.39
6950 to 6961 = -0.04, 4.1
